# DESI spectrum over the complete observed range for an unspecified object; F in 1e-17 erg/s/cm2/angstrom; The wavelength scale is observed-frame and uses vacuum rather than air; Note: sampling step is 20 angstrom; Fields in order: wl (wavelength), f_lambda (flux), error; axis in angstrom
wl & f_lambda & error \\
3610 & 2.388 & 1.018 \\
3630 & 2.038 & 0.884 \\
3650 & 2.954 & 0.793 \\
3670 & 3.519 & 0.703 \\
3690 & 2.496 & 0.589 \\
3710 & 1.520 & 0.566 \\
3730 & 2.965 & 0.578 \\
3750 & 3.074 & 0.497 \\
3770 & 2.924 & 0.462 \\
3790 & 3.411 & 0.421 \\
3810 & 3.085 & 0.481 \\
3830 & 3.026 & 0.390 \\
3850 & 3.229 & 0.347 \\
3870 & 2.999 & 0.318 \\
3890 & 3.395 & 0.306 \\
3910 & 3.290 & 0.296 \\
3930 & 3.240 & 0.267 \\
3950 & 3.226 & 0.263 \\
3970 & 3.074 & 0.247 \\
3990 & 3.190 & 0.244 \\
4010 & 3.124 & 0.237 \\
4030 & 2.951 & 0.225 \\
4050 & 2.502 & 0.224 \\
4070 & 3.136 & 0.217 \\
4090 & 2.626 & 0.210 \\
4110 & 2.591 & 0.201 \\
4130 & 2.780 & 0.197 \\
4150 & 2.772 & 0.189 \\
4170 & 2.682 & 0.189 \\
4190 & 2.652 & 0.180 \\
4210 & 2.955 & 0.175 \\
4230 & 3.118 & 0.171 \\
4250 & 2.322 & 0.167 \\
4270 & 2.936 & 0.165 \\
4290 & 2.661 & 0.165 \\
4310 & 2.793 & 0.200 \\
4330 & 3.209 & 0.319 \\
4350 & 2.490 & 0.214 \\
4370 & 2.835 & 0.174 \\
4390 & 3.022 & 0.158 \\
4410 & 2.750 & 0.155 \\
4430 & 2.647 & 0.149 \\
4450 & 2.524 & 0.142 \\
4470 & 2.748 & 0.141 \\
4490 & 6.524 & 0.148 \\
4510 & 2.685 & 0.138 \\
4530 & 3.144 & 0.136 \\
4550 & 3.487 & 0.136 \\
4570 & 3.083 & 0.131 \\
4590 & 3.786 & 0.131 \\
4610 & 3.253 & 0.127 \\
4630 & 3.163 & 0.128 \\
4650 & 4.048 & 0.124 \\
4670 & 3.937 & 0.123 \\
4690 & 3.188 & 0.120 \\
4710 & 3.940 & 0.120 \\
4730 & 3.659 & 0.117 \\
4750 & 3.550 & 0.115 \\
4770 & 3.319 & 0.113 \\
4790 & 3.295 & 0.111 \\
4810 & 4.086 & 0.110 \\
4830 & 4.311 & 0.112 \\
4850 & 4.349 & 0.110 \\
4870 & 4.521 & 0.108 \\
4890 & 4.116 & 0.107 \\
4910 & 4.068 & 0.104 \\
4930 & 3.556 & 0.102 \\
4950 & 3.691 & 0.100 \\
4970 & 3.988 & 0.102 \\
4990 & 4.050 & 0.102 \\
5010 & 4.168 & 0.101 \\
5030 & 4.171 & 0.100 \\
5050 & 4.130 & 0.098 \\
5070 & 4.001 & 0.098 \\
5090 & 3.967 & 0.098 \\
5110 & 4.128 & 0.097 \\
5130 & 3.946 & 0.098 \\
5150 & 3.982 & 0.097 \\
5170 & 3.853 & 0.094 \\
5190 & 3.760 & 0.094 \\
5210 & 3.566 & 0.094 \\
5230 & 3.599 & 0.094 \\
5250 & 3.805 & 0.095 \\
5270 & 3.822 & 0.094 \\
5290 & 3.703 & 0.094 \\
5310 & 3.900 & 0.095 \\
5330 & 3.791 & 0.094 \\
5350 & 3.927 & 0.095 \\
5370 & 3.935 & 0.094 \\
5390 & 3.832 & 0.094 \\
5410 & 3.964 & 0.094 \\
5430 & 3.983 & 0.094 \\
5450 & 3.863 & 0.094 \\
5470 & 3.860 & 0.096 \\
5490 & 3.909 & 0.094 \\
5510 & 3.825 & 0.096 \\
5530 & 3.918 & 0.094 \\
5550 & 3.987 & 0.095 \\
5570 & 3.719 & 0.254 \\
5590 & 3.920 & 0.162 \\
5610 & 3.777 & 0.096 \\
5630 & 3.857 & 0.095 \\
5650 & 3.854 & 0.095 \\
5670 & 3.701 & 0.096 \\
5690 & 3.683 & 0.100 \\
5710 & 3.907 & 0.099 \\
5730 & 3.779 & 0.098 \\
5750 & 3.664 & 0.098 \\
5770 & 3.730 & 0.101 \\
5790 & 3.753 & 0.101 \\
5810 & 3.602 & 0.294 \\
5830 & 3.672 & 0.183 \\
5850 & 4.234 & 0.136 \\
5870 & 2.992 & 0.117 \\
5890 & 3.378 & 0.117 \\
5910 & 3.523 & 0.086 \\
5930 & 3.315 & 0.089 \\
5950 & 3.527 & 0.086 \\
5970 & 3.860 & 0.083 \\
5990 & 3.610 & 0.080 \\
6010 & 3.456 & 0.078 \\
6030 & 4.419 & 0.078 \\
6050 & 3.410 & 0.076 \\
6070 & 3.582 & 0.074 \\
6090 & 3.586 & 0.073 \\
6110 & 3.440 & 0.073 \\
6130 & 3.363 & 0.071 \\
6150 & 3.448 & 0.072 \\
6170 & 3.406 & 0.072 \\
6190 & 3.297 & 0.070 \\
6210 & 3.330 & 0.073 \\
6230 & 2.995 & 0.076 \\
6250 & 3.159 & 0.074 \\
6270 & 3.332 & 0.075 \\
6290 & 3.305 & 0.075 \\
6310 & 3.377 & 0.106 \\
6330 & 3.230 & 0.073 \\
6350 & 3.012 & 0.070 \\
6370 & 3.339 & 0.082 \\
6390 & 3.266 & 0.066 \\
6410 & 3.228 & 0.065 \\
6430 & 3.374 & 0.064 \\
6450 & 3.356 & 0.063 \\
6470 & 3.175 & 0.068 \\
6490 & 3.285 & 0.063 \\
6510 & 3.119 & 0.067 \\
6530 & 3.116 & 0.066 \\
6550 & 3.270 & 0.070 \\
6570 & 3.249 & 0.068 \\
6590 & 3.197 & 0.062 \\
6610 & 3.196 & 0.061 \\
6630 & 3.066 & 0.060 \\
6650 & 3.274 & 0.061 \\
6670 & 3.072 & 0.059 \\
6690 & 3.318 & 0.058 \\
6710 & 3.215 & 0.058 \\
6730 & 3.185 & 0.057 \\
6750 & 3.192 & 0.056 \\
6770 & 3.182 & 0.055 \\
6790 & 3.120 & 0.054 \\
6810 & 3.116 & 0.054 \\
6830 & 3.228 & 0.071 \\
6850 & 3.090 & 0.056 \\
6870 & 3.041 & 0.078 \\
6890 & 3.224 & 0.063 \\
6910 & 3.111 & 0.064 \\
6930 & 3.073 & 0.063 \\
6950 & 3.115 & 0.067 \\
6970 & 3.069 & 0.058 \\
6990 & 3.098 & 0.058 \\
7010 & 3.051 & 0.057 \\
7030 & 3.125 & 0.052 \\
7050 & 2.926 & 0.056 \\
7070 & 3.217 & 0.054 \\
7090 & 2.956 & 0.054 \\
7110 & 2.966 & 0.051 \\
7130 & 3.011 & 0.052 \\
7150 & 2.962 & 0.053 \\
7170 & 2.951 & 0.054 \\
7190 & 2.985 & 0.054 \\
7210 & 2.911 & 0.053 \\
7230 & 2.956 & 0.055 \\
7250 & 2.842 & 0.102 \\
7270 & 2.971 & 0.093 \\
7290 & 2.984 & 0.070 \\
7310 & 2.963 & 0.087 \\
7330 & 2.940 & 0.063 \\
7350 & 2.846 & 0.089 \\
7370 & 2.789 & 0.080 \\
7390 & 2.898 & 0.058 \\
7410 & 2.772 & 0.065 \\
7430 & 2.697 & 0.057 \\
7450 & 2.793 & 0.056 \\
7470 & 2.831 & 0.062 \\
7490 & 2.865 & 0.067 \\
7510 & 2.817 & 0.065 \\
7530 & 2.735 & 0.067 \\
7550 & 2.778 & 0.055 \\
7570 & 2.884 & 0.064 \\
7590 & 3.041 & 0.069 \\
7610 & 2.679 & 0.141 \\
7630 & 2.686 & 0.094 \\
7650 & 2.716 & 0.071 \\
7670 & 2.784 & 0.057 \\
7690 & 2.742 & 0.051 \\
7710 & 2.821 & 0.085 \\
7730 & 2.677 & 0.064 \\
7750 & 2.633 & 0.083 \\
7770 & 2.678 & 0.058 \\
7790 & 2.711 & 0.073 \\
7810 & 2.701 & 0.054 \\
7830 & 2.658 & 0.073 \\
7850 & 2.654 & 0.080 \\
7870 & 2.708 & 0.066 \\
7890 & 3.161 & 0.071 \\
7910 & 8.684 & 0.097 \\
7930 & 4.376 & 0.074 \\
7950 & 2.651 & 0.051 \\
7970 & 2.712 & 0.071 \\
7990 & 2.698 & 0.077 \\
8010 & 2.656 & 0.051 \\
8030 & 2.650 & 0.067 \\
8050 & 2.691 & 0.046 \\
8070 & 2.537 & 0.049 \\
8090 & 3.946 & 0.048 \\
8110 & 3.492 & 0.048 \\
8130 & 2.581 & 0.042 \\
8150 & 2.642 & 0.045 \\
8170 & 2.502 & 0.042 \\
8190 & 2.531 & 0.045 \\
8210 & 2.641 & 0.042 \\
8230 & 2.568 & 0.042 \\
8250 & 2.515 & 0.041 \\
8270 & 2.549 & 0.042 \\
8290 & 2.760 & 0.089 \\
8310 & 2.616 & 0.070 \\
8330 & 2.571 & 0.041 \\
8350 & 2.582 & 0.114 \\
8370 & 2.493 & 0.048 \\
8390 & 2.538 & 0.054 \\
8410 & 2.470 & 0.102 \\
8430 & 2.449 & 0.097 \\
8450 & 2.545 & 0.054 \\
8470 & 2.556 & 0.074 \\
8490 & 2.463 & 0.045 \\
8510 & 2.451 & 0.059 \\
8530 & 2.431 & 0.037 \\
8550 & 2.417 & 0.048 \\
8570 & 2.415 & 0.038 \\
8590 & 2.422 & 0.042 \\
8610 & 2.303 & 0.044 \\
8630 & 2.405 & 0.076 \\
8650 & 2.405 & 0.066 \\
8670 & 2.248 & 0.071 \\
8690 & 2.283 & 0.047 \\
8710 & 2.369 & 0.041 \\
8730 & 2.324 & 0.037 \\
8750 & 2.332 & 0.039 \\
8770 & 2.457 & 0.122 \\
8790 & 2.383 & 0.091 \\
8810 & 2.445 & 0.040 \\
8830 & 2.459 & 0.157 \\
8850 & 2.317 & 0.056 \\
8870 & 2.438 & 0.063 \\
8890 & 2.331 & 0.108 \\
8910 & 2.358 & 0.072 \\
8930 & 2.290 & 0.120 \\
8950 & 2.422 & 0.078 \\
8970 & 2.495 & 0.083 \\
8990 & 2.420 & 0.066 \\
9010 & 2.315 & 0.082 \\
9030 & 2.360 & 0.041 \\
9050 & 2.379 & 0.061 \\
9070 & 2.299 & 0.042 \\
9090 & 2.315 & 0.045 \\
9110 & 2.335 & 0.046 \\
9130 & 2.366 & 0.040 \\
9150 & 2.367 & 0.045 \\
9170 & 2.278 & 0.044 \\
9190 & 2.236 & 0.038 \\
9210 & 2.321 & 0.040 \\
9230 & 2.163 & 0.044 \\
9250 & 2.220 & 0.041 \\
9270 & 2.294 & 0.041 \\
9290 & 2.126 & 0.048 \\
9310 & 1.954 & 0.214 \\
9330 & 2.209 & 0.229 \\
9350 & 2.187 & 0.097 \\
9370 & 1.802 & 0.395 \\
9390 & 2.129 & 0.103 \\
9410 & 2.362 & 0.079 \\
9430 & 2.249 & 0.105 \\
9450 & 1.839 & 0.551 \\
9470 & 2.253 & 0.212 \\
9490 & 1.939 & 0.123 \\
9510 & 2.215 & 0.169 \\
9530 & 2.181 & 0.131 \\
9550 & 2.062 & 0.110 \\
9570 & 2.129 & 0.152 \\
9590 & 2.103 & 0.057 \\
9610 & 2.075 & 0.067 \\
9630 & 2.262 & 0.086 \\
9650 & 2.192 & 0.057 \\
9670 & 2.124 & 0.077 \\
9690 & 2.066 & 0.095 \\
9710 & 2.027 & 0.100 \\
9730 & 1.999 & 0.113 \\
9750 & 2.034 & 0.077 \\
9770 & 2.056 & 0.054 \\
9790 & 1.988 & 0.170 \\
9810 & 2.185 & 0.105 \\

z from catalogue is 0.204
